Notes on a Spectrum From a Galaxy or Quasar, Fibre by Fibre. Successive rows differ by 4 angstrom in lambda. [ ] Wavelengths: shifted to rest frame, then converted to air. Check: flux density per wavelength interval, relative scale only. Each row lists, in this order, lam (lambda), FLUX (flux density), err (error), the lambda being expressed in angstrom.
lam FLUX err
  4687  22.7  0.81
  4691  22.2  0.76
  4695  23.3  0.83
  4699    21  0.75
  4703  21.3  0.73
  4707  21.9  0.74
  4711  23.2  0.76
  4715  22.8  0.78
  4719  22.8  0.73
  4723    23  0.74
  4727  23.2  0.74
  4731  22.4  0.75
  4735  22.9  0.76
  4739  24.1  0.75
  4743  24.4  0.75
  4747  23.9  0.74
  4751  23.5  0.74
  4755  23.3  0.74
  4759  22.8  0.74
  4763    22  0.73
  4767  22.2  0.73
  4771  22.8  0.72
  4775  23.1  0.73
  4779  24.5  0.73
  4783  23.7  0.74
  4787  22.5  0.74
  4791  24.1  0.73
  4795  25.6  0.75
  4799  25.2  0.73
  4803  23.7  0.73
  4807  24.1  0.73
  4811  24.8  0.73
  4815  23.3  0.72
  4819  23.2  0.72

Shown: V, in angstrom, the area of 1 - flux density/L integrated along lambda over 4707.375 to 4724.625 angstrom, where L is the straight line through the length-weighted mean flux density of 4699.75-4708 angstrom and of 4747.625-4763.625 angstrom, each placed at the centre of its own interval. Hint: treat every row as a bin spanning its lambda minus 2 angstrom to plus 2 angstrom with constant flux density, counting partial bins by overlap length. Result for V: -0.8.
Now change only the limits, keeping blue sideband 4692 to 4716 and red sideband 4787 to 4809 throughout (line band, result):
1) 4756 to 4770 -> 0.7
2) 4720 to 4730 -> -0.1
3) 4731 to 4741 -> -0.1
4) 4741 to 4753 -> -0.4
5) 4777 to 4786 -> 0.0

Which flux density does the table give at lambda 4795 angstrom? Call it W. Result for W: 25.6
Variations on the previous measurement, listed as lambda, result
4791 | 24.1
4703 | 21.3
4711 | 23.2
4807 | 24.1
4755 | 23.3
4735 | 22.9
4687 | 22.7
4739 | 24.1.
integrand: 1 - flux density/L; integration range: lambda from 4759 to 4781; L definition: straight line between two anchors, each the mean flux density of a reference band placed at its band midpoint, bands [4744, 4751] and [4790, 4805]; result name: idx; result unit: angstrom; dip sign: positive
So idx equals 1.2 angstrom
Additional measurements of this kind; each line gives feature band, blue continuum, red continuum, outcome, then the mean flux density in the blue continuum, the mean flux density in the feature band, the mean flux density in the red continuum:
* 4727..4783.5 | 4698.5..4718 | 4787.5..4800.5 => 0.7 angstrom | 22.2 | 23.2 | 24.7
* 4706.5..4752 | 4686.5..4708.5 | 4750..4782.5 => -1.4 angstrom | 22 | 23.2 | 23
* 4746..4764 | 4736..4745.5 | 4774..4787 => 0.6 angstrom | 24.1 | 23.1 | 23.6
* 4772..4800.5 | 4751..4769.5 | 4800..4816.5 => -0.7 angstrom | 22.7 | 24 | 24.1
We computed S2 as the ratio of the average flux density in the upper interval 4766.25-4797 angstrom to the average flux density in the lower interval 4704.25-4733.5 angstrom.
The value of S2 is 1.0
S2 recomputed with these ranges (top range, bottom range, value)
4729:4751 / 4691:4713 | 1.06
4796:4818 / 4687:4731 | 1.08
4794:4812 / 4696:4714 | 1.12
